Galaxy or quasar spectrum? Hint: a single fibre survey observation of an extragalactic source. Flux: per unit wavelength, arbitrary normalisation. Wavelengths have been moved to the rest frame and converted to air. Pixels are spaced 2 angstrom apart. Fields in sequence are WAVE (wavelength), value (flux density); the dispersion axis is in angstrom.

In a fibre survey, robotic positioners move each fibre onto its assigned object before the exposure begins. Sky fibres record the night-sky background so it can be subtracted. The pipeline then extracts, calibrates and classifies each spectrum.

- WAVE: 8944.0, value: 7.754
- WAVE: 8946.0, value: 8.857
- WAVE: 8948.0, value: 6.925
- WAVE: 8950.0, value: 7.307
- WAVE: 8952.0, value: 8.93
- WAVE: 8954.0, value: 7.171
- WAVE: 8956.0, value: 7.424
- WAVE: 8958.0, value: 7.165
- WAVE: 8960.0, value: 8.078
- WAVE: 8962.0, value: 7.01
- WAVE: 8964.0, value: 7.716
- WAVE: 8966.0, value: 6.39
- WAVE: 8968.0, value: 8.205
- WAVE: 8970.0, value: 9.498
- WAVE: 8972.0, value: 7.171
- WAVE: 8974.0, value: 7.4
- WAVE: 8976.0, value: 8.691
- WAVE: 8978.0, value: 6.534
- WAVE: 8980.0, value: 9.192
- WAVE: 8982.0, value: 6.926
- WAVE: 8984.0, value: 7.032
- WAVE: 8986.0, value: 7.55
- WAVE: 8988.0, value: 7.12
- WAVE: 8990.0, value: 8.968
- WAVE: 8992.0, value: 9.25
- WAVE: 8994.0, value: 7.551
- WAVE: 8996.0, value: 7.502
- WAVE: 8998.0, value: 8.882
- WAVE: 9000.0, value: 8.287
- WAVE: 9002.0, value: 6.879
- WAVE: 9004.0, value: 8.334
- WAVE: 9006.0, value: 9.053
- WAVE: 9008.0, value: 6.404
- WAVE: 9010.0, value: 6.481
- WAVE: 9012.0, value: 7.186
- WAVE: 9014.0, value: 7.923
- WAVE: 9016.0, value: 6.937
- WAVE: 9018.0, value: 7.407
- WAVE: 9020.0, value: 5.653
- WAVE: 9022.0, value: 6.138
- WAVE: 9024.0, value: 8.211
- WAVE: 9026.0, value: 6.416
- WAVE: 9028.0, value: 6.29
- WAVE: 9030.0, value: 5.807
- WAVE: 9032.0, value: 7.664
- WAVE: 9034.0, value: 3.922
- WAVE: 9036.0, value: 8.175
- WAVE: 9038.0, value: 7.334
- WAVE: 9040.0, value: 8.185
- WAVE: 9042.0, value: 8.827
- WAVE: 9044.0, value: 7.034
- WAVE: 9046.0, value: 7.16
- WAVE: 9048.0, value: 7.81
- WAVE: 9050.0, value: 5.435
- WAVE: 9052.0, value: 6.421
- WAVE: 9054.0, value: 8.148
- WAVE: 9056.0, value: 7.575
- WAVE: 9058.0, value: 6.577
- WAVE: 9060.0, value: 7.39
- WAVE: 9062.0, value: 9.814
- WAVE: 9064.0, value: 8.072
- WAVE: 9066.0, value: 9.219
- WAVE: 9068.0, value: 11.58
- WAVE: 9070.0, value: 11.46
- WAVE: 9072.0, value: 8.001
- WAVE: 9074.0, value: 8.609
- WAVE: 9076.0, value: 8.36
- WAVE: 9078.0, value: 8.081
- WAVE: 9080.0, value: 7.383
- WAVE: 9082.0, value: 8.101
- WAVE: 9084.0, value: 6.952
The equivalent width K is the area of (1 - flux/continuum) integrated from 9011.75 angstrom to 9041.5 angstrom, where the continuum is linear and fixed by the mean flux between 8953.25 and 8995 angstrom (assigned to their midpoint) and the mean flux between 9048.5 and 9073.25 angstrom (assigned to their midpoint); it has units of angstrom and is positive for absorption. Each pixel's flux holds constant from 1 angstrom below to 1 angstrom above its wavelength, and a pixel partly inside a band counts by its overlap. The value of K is 4.29 angstrom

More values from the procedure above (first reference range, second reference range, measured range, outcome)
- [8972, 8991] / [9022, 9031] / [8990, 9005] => -1.7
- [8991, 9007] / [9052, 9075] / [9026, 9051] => 4.5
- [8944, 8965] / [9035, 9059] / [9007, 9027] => 1.6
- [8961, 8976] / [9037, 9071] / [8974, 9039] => 4.2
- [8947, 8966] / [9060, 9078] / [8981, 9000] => 0.3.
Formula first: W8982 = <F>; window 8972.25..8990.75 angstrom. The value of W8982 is 7.67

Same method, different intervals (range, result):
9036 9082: 8.11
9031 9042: 7.22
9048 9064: 7.41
